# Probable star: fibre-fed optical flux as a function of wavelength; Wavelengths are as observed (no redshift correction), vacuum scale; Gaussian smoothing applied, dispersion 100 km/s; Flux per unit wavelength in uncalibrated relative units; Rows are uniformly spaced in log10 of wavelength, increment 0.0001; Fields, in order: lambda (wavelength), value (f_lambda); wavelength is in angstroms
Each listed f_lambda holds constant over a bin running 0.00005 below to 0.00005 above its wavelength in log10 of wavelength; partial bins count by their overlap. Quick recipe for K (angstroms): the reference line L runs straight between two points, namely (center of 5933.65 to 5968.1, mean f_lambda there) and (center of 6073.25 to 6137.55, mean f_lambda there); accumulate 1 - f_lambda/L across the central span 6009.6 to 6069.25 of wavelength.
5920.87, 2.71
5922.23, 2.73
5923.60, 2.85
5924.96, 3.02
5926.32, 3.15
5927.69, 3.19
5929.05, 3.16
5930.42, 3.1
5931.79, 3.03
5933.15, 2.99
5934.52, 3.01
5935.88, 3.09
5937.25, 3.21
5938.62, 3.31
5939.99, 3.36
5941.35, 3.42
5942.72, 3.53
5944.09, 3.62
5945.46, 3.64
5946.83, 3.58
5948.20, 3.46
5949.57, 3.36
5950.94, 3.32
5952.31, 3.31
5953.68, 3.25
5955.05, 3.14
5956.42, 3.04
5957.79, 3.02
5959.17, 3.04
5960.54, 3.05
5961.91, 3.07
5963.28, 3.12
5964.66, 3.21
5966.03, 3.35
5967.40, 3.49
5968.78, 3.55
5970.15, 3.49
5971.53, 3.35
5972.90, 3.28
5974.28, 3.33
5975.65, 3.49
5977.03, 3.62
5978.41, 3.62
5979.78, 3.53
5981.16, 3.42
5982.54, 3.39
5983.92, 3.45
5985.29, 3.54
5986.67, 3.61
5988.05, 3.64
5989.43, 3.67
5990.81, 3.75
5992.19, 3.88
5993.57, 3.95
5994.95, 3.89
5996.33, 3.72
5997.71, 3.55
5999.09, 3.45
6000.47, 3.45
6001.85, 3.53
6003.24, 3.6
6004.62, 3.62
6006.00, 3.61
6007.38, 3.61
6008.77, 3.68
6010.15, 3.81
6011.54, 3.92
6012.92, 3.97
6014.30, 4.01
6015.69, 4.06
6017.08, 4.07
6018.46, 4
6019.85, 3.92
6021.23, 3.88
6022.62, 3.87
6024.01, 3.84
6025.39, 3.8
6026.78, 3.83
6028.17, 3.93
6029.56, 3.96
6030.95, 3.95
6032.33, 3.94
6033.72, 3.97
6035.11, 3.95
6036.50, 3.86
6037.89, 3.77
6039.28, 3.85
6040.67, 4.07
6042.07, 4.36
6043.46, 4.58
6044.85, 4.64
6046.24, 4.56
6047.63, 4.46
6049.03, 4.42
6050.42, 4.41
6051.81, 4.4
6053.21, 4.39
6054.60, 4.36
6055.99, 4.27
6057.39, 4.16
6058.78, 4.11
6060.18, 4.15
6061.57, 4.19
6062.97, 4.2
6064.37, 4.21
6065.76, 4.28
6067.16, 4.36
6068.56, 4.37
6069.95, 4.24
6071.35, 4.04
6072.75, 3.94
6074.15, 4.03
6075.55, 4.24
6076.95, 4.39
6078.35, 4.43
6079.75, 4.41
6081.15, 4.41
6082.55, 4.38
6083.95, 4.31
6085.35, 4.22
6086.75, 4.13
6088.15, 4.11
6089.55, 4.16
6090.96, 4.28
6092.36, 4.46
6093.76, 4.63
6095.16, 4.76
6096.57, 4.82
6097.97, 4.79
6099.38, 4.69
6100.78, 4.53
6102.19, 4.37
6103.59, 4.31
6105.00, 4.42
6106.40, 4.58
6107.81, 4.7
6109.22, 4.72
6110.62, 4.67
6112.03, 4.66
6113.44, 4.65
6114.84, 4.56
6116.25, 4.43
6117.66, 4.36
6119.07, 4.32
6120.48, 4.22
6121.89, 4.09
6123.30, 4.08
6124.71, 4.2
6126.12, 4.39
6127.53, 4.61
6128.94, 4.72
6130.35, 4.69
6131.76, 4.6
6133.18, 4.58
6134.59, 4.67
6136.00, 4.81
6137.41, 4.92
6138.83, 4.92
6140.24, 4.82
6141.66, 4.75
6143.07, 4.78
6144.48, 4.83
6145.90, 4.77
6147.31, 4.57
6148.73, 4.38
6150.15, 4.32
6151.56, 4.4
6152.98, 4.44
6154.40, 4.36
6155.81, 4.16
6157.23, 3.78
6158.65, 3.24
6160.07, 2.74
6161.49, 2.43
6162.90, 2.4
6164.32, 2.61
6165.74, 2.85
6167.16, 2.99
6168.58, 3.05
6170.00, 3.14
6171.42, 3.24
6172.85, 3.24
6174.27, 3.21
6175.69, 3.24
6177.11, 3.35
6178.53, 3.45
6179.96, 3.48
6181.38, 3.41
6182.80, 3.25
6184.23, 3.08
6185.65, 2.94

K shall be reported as -2.4 angstroms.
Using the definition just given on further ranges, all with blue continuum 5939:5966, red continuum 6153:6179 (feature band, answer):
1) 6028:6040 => -2.36 angstroms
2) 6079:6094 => -4.89 angstroms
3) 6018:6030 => -2.27 angstroms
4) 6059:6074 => -4.29 angstroms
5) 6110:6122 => -4.50 angstroms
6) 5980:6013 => -3.70 angstroms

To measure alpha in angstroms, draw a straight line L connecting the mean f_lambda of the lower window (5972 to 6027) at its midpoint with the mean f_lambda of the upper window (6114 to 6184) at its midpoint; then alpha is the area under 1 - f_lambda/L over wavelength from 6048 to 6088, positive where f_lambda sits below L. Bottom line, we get -4.7 angstroms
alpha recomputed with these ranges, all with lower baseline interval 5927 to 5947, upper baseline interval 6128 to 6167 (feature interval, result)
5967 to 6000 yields -0.95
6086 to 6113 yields -3.84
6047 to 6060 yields -1.95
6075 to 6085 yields -1.27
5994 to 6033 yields -2.27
